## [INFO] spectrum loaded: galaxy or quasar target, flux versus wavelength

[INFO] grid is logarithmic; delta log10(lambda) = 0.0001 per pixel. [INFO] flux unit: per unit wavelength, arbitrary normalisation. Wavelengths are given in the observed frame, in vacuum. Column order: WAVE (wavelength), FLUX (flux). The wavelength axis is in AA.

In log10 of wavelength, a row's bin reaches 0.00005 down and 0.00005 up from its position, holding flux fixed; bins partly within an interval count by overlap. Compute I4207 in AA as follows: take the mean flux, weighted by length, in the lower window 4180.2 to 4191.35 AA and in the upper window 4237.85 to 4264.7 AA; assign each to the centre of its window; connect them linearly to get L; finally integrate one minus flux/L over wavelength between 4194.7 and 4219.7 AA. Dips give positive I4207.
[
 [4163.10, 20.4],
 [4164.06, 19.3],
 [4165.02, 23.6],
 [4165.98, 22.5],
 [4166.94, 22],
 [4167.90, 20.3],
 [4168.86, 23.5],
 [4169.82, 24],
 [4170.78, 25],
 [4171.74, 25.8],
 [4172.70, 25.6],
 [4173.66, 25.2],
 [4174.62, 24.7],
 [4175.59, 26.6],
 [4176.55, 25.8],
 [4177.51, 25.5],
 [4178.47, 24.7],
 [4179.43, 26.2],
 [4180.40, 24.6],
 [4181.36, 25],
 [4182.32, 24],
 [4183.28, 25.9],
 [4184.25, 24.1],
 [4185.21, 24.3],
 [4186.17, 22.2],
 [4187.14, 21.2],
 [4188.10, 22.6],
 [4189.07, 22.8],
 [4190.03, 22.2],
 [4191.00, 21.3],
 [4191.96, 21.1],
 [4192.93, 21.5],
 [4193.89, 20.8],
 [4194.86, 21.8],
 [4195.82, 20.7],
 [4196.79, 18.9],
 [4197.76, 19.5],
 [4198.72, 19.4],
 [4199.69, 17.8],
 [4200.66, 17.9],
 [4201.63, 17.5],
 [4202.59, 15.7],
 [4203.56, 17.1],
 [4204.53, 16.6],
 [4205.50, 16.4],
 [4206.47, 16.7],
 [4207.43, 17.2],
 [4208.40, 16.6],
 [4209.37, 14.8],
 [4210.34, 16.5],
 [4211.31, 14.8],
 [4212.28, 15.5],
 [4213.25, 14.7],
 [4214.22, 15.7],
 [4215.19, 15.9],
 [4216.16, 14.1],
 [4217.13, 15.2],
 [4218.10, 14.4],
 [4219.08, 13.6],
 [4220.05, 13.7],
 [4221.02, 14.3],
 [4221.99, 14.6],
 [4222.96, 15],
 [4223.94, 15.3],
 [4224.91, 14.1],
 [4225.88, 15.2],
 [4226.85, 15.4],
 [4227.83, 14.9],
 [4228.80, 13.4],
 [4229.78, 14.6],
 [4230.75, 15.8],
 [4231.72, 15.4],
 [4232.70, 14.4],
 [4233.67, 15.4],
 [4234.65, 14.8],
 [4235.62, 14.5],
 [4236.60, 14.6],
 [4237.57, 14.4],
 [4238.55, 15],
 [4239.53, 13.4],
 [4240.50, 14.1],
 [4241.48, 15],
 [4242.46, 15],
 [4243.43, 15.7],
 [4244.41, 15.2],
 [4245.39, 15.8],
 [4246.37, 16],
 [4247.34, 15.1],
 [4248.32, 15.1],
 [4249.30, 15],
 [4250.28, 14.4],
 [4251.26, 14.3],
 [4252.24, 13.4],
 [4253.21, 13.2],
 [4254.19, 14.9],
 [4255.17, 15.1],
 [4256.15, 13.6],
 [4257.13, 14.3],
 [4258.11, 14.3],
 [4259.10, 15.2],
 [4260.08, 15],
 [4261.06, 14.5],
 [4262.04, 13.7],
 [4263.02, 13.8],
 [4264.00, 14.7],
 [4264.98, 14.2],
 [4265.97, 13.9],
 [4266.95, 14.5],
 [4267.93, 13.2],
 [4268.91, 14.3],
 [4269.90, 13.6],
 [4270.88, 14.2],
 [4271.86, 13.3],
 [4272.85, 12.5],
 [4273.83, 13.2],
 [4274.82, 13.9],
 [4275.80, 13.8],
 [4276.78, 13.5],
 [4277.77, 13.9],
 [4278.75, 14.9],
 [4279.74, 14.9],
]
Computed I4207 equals 4.7 AA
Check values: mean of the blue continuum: 23.3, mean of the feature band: 16.6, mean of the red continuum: 14.6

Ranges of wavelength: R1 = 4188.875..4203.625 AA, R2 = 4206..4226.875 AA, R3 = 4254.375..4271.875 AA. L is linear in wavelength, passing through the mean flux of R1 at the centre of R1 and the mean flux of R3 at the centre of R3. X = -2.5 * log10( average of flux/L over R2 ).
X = 0.19 mag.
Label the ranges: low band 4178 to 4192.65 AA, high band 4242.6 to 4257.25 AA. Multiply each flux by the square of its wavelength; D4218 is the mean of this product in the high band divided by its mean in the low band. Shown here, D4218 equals 0.65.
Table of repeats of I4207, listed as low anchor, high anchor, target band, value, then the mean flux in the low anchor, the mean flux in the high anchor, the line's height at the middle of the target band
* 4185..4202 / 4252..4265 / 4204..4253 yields 6.2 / 20.7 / 14.3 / 17.3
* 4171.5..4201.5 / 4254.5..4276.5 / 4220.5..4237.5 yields 3.1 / 22.8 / 14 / 18.1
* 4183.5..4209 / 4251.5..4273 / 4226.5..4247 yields 1.7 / 19.8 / 14.1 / 16.3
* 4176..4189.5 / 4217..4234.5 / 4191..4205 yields 1.2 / 24.2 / 14.7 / 20.8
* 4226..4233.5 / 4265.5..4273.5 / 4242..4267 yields -0.8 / 14.9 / 13.7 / 14.1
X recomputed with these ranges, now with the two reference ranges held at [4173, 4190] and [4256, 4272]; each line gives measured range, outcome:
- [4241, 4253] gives 0.09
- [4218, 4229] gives 0.30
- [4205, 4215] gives 0.30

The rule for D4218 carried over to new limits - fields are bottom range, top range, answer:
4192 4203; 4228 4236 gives 0.78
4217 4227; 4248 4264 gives 1.00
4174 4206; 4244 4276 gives 0.68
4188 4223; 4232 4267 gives 0.86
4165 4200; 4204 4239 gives 0.67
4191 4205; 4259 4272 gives 0.76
